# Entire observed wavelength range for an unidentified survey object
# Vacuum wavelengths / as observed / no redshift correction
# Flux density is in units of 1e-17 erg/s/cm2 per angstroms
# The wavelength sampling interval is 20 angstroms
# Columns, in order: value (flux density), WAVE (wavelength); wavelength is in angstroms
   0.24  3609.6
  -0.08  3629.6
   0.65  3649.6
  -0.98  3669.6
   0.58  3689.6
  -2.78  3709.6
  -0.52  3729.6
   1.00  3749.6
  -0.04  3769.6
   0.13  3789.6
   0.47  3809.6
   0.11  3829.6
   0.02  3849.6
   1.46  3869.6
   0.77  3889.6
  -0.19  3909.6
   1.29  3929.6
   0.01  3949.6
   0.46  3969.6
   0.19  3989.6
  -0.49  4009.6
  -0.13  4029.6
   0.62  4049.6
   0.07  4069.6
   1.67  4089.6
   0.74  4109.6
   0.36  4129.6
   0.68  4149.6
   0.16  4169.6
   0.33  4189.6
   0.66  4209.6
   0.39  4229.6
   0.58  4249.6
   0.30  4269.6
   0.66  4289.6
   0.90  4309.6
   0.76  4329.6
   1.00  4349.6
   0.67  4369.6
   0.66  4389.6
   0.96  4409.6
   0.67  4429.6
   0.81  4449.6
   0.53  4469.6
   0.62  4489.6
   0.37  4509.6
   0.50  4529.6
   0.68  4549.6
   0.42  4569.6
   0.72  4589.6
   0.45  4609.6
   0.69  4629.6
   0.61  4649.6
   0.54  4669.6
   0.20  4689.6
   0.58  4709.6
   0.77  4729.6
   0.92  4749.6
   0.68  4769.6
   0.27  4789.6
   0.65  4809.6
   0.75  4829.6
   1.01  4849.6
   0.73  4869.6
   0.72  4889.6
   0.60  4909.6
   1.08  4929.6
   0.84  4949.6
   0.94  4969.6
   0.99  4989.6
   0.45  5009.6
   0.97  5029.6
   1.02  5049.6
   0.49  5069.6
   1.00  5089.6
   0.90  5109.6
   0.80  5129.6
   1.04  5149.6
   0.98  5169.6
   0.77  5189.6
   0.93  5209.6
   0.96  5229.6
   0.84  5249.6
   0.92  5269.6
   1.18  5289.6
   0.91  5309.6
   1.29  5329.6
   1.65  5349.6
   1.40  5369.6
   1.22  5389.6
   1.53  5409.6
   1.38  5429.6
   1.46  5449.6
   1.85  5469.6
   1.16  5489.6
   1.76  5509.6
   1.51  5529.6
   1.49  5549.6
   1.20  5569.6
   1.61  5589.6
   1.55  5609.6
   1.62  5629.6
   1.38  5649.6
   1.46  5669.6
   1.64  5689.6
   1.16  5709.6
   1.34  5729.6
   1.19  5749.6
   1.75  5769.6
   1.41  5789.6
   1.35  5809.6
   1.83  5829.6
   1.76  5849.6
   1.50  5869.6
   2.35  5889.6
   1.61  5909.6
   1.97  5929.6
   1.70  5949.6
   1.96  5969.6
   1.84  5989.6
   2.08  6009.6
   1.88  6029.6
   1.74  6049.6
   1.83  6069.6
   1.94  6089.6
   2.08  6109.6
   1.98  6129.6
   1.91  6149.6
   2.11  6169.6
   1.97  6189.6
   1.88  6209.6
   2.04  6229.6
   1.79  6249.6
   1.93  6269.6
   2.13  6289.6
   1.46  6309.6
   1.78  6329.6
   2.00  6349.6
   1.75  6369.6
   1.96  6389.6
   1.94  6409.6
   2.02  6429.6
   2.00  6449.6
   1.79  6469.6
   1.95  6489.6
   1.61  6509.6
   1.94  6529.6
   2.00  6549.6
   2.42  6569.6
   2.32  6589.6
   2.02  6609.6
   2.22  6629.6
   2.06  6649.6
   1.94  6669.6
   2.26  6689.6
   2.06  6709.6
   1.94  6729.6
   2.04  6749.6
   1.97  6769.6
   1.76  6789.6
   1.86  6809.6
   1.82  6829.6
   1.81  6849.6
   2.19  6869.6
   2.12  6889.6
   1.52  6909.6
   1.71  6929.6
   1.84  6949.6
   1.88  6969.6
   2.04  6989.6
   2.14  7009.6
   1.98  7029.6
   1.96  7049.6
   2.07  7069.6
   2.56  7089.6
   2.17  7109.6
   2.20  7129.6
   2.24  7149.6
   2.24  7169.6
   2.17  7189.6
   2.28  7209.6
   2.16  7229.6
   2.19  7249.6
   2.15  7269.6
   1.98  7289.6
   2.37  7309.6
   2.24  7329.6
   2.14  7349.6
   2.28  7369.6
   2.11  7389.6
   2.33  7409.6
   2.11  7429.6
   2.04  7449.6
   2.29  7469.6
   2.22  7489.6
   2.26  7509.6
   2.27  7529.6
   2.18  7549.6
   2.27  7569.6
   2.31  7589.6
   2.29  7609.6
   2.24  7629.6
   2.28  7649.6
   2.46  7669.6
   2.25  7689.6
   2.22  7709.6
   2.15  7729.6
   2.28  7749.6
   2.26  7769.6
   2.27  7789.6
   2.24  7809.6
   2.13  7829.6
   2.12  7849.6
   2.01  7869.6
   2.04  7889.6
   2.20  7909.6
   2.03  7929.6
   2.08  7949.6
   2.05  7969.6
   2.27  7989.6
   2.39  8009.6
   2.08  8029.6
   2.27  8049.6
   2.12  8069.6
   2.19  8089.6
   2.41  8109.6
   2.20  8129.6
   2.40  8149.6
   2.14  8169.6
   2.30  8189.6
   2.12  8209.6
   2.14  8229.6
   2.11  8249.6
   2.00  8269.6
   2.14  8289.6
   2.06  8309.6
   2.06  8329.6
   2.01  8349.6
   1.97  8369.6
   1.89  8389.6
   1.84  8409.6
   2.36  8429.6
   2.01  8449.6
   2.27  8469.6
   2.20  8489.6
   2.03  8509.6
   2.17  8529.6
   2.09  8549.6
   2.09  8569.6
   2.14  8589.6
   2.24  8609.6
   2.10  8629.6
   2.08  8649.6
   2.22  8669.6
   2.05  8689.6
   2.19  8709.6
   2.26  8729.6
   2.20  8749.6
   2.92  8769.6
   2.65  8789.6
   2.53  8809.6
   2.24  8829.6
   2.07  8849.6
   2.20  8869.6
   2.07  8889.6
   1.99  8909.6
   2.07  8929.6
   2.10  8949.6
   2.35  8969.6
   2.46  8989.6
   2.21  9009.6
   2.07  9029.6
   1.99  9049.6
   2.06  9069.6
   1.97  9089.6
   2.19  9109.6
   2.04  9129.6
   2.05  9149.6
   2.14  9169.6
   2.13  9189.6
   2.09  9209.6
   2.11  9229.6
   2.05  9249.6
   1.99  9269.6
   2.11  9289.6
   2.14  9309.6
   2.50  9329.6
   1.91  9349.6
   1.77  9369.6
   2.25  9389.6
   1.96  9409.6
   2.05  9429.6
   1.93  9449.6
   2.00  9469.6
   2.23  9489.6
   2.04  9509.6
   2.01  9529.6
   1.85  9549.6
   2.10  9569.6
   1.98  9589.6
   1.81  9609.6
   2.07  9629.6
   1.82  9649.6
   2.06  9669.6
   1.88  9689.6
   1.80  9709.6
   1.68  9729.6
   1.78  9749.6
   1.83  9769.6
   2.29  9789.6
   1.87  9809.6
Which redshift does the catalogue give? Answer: 0.337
